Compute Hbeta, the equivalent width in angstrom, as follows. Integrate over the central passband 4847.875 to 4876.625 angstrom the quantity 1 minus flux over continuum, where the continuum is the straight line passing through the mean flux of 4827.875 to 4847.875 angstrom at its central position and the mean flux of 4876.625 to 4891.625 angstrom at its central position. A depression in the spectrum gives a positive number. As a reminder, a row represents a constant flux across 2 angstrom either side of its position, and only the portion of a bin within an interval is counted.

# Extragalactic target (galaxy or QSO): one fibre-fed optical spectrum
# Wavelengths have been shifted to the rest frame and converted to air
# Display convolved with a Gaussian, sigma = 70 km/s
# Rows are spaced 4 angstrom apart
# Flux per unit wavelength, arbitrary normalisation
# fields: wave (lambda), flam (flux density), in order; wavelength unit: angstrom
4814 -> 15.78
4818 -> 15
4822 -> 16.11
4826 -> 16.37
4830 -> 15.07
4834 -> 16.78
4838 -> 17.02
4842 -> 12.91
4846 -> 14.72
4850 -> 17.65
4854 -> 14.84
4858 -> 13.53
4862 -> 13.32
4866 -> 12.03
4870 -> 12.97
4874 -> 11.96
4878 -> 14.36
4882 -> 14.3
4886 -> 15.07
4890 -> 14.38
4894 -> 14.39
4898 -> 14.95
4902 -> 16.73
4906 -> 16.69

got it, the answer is 2.2 angstrom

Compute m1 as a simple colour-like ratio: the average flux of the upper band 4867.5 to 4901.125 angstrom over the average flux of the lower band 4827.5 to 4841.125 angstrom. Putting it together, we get 0.9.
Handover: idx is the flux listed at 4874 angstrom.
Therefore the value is 11.96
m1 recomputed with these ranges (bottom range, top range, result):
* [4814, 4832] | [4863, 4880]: 0.82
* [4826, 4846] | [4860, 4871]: 0.82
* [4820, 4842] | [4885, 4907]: 0.96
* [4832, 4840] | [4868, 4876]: 0.74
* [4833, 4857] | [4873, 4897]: 0.92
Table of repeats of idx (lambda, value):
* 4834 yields 16.78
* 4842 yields 12.91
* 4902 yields 16.73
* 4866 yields 12.03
